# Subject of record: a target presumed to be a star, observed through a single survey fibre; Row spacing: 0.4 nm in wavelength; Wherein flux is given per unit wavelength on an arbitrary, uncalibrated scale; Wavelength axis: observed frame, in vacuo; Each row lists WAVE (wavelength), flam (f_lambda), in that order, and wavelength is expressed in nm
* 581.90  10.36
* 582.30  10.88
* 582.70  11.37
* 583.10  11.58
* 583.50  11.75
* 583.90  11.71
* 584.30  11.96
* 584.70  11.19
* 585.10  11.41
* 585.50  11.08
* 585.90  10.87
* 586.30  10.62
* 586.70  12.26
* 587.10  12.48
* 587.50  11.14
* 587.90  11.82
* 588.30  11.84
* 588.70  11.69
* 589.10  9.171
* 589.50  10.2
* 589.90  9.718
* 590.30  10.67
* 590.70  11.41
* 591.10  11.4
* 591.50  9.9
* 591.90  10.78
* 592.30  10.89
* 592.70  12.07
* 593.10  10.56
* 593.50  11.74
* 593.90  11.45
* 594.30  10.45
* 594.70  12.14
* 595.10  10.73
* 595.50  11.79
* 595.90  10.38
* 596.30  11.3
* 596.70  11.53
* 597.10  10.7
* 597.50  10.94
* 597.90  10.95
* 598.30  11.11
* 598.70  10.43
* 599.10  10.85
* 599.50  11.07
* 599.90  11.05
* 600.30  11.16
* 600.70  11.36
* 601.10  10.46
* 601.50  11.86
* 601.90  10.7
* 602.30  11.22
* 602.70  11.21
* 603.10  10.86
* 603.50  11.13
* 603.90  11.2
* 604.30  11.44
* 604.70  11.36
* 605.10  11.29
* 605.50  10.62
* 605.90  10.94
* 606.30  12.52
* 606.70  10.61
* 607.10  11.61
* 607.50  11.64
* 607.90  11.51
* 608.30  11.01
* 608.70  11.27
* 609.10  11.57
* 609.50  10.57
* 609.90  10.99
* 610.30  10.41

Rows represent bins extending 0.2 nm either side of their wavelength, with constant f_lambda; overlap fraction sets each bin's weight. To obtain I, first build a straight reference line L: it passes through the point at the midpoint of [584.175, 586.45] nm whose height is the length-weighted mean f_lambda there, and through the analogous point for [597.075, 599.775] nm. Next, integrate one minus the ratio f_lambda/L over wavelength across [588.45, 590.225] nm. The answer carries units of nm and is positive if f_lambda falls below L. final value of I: 0.13 nm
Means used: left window 11.2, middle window 10.3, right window 10.9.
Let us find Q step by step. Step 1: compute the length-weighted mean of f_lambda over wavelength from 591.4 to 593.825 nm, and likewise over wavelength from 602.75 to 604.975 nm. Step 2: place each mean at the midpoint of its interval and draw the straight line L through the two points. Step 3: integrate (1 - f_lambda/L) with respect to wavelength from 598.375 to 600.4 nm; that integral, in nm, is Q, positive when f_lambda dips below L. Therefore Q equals 0.04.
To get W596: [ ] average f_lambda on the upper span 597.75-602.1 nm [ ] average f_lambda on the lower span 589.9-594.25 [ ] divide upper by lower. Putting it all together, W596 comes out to 1.0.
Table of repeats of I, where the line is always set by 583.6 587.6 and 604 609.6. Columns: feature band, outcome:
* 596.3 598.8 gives 0.08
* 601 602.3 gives 0.03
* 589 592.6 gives 0.28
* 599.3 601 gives 0.04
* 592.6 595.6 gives 0.02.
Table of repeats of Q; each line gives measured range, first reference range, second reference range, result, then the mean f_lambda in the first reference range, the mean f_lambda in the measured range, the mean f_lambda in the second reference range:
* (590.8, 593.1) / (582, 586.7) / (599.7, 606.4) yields 0.06 nm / 11.3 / 11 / 11.2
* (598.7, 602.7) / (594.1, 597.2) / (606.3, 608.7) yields 0.07 nm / 11.1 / 11.1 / 11.4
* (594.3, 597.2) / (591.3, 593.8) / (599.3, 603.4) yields -0.04 nm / 11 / 11.2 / 11.1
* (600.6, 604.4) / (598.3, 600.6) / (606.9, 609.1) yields 0.00 nm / 10.9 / 11.1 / 11.4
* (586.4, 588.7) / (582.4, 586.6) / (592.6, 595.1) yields -0.10 nm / 11.4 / 11.8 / 11.3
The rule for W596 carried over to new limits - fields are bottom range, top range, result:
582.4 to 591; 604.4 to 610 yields 1.00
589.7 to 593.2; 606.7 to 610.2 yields 1.04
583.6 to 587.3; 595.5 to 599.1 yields 0.95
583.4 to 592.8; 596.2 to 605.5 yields 0.99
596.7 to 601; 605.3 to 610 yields 1.02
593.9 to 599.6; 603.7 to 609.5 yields 1.02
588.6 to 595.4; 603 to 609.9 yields 1.03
